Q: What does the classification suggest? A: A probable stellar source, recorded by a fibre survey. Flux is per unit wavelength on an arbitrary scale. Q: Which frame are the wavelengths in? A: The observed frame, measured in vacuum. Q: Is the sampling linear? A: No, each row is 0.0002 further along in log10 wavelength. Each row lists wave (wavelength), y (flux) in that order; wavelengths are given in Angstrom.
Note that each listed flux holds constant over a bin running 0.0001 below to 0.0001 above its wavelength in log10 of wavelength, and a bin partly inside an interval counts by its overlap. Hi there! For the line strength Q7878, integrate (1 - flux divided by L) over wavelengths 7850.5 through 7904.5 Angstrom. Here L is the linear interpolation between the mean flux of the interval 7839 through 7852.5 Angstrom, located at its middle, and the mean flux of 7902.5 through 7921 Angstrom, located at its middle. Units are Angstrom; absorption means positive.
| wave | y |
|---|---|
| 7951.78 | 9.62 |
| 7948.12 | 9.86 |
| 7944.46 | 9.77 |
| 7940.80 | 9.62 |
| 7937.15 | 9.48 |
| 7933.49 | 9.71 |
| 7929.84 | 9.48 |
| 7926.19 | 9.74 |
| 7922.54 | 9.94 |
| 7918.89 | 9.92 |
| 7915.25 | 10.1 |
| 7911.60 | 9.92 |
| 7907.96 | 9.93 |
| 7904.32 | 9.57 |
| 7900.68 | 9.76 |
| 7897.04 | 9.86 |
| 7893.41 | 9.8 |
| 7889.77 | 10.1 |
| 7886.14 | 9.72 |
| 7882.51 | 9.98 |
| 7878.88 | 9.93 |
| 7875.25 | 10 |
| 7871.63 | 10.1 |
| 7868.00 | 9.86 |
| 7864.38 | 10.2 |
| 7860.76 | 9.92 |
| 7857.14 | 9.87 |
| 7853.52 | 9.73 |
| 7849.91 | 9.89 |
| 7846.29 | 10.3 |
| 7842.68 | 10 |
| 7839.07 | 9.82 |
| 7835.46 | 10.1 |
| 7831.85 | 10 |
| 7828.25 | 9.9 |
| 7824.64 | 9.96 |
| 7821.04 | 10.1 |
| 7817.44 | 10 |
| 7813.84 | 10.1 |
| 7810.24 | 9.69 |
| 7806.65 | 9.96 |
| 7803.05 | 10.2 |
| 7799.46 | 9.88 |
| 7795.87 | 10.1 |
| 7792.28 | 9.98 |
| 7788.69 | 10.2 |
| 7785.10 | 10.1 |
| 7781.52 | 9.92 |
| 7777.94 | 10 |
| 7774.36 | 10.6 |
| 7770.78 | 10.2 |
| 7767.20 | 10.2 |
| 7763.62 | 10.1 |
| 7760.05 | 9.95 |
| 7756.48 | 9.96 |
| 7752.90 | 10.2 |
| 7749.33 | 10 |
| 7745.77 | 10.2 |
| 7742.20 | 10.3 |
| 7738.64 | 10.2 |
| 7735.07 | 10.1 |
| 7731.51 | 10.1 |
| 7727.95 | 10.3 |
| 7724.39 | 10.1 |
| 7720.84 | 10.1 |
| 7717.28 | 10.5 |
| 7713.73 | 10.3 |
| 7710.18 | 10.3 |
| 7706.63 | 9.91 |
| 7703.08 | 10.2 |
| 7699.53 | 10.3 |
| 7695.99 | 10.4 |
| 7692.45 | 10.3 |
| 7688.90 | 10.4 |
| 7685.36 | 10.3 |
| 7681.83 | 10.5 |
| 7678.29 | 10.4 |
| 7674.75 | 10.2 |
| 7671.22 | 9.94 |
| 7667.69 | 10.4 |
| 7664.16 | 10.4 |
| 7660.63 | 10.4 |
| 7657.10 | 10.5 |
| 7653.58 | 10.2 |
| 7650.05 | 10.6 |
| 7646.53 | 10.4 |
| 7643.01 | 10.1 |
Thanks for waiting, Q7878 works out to 0.27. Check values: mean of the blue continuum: 10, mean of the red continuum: 9.89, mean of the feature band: 9.9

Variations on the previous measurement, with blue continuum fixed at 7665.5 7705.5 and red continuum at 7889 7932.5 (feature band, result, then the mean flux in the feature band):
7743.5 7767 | 0.2 Angstrom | 10.1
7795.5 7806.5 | 0.0 Angstrom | 10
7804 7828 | 0.1 Angstrom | 9.97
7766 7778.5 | -0.2 Angstrom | 10.3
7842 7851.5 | -0.1 Angstrom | 10.1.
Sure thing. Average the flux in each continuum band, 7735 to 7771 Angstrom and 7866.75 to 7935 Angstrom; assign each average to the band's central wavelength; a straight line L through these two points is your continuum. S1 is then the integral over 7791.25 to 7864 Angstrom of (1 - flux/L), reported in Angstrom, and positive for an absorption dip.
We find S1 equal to 0.1 Angstrom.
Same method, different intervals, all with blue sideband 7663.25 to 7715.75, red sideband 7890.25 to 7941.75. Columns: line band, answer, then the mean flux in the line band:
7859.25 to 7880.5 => -0.3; 10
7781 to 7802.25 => 0.0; 10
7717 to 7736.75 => 0.0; 10.2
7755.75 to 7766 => 0.1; 10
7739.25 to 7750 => 0.0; 10.2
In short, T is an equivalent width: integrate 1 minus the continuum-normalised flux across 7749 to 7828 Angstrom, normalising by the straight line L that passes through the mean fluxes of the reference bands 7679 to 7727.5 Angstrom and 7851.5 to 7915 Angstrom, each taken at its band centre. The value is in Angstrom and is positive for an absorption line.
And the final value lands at 0.3 Angstrom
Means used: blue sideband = 10.3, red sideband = 9.9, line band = 10.1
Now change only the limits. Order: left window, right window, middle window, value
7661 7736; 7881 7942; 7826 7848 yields -0.12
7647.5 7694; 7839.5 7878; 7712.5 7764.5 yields 0.29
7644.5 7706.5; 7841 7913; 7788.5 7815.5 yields 0.19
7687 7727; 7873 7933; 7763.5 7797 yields -0.12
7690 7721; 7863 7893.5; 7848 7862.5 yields 0.22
